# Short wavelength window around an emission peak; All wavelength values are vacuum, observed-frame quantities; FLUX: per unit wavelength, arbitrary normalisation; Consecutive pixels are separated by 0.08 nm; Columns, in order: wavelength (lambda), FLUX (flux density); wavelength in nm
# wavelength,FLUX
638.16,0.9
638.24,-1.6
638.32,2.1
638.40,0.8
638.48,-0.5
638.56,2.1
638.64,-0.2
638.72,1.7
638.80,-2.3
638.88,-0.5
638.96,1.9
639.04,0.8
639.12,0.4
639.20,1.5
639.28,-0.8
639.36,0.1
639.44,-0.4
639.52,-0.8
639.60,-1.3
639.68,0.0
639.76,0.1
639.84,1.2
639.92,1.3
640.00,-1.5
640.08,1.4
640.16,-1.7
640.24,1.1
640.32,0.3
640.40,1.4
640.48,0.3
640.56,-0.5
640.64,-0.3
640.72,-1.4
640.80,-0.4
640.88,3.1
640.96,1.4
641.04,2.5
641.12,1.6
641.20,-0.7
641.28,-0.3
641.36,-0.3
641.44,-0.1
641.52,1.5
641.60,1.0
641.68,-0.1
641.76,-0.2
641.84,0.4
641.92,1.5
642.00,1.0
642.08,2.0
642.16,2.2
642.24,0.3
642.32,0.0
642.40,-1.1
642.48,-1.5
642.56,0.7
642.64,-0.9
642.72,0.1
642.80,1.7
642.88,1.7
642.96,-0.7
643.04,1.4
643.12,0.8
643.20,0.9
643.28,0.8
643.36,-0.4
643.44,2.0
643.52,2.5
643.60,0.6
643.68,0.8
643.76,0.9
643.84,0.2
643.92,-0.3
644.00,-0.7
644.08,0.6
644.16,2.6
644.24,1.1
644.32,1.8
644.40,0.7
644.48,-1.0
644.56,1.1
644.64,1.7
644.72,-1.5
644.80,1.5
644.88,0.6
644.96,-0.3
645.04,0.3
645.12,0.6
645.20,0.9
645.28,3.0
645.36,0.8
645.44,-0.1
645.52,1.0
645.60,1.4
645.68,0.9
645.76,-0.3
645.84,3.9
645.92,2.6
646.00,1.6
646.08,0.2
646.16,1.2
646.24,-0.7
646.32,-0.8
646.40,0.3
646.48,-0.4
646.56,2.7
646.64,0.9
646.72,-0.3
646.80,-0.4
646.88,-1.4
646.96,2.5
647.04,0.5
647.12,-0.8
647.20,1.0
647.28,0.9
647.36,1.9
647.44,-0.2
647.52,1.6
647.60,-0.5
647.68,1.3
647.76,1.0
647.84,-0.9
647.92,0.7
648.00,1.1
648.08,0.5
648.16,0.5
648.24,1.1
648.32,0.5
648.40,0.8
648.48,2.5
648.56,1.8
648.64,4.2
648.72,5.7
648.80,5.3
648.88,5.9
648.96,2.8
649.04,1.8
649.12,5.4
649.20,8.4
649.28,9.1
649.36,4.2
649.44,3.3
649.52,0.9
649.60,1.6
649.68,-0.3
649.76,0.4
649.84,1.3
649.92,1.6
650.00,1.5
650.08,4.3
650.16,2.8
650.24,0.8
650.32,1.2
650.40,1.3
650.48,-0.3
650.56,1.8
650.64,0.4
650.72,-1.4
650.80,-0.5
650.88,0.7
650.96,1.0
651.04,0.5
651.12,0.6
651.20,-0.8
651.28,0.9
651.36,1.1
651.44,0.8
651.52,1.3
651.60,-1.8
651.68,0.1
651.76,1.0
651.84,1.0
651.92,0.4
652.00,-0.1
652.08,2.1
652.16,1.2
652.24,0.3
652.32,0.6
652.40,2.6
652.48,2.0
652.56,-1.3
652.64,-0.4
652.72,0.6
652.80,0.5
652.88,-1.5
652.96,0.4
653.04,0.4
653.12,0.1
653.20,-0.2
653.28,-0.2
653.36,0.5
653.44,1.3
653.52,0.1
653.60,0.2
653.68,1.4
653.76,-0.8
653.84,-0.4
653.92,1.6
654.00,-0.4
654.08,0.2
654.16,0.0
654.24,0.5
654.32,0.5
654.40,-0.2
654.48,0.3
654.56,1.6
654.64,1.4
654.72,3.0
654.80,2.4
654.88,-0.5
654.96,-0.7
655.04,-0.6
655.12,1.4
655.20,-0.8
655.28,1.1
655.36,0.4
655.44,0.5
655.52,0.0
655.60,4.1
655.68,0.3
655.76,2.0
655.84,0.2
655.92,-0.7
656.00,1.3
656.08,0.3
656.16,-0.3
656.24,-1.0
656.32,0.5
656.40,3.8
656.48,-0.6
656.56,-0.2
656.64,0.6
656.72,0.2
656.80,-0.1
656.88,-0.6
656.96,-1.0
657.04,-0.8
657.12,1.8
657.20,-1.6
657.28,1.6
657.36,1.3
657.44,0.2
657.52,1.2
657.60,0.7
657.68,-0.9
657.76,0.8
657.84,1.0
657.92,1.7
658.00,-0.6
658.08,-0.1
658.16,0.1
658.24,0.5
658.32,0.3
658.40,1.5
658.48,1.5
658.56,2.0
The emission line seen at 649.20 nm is [O II] 3727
